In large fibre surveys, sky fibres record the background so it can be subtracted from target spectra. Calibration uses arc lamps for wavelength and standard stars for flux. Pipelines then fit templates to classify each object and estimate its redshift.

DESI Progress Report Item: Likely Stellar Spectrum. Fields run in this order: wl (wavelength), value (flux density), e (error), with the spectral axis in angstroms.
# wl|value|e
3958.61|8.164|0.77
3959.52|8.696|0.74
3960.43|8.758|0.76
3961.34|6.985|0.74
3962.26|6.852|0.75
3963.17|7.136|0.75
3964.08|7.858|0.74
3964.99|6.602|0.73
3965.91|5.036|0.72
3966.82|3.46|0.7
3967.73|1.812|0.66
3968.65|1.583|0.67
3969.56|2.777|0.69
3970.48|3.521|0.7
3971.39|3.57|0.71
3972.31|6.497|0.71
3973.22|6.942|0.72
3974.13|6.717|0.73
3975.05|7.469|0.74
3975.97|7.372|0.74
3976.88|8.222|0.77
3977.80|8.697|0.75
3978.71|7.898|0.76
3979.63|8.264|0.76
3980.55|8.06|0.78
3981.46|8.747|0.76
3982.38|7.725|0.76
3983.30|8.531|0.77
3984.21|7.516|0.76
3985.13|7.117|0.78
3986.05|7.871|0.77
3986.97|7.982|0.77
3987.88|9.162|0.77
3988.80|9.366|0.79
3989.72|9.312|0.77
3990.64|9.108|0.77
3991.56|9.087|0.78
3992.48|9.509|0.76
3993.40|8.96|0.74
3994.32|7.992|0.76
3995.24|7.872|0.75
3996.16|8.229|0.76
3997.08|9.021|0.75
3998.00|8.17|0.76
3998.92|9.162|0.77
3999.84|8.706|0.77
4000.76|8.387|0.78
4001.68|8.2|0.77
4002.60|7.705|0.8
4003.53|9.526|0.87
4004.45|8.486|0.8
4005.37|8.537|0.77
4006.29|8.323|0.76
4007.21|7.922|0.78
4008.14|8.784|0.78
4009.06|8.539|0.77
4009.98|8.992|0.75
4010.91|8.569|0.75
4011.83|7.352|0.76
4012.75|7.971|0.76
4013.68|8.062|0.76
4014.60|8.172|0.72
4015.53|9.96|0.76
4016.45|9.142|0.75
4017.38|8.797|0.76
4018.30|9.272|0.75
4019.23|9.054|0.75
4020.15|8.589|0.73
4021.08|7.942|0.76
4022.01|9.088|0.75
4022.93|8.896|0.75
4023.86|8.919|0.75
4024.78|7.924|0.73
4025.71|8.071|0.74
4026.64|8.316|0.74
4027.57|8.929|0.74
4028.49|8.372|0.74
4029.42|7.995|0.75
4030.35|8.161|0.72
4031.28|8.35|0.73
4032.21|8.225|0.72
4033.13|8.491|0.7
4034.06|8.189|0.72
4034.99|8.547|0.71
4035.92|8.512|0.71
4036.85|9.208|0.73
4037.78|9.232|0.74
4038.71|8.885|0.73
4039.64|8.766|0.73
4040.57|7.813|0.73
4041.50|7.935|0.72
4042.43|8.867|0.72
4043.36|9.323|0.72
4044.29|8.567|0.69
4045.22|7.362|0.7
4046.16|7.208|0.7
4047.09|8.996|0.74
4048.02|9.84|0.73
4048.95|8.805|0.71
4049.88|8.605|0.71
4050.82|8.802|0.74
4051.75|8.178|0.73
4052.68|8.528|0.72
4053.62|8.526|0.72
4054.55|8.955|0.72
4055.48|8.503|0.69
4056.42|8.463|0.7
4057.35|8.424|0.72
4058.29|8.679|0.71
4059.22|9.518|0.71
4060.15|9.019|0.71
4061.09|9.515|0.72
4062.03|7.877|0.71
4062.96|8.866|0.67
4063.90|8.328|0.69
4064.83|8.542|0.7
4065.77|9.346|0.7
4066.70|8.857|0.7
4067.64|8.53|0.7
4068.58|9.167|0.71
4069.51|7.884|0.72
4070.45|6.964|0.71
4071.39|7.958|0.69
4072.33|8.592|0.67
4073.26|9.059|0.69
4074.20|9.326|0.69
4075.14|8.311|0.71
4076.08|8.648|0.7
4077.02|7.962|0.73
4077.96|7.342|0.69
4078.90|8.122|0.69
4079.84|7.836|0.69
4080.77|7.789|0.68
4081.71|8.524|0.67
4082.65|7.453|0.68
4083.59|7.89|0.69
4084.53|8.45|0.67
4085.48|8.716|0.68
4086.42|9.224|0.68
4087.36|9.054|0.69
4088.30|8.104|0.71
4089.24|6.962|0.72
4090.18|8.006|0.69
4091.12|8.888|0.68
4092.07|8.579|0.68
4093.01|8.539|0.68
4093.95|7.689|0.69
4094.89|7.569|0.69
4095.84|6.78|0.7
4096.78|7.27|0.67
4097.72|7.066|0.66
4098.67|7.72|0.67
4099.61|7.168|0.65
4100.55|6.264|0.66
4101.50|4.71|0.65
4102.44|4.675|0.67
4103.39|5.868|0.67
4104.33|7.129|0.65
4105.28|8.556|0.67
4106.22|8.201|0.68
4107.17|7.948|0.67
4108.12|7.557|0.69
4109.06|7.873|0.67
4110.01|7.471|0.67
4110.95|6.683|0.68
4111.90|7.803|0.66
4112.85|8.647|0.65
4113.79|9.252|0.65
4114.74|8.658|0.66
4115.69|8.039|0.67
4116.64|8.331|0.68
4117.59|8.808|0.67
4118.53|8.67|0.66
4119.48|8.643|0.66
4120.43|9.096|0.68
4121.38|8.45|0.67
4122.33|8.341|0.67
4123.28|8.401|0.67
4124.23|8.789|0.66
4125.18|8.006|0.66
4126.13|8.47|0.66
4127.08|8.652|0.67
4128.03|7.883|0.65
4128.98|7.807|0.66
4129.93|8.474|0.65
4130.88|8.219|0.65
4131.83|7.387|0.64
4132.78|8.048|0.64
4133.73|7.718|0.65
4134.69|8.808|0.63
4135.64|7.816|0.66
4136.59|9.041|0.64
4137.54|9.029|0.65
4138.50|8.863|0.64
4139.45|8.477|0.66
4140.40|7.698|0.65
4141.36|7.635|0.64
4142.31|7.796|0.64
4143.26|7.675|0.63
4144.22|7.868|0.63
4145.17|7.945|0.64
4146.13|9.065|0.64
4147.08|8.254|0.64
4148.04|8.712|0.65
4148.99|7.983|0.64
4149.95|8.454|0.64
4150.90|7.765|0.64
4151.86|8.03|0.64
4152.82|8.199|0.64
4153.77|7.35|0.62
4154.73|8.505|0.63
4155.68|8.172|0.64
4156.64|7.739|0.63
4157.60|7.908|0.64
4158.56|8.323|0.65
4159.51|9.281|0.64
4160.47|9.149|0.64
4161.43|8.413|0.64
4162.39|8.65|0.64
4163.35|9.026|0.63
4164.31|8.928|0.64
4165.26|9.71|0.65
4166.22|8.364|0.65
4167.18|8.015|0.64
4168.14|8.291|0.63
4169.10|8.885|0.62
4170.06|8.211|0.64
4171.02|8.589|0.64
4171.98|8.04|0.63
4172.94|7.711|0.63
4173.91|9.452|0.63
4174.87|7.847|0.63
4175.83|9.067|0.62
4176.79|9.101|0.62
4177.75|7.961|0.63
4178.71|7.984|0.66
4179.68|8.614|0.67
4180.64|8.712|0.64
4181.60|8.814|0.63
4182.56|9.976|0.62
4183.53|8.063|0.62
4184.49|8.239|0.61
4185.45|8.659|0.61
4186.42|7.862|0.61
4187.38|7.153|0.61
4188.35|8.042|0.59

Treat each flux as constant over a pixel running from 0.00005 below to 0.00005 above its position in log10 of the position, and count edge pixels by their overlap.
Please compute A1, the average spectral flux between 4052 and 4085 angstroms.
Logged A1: 8.45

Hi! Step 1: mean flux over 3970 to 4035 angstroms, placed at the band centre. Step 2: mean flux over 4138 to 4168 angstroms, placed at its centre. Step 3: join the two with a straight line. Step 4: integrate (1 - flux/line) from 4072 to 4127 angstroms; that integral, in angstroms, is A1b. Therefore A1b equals 2.1 angstroms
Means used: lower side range 8.24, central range 7.97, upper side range 8.32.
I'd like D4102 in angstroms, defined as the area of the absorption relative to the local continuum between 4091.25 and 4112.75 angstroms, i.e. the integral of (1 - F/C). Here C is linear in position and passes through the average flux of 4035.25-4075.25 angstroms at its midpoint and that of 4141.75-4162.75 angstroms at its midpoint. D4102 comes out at 2.9 angstroms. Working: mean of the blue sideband 8.62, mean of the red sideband 8.23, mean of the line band 7.28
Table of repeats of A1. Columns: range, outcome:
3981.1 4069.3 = 8.57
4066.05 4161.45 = 8.08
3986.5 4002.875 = 8.68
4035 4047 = 8.49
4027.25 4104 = 8.22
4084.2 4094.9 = 8.34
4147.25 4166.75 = 8.43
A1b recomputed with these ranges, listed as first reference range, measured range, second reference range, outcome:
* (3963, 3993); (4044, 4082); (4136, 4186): -4.2 angstroms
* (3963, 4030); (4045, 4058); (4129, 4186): -0.8 angstroms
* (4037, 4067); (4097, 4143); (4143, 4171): 3.0 angstroms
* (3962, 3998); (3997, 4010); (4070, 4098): -2.0 angstroms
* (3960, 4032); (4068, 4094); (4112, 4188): -0.4 angstroms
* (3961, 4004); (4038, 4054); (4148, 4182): -1.6 angstroms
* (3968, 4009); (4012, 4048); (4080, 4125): -3.3 angstroms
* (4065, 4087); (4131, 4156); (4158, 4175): 1.1 angstroms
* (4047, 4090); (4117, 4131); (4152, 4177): 0.1 angstroms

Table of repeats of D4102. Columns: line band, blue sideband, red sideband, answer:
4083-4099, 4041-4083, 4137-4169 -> 0.8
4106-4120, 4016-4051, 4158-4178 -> 0.7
